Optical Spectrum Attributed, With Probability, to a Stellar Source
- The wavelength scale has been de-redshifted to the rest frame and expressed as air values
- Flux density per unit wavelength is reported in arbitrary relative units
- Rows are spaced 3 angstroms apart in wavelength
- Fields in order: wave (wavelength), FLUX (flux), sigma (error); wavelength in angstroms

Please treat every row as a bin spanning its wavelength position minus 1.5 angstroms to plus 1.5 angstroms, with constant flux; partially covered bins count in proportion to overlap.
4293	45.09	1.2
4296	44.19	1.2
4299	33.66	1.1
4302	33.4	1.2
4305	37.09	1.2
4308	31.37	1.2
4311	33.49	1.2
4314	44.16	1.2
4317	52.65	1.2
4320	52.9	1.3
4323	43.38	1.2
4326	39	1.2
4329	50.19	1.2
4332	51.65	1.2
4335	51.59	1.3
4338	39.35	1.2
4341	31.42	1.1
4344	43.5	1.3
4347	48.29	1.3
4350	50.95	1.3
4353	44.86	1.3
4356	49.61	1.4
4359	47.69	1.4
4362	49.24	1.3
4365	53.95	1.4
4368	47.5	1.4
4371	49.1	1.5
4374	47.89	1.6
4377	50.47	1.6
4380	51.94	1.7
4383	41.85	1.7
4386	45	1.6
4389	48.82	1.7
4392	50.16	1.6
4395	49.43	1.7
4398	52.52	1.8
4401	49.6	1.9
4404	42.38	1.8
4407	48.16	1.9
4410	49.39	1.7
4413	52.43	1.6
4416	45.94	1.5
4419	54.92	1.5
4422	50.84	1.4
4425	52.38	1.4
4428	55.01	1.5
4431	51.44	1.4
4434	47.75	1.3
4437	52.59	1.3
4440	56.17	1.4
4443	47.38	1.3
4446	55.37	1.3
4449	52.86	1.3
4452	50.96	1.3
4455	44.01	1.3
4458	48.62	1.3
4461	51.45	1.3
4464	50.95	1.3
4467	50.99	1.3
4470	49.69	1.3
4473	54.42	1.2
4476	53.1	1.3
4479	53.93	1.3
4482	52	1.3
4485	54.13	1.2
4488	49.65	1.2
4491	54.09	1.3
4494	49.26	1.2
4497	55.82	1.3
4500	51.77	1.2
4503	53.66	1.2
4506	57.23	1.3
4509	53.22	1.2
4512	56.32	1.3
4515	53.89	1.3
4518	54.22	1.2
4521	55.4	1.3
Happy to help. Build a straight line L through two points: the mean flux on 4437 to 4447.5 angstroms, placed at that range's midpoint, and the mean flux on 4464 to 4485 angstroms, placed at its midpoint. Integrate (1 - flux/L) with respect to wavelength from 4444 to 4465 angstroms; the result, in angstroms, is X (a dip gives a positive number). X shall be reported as 0.9 angstroms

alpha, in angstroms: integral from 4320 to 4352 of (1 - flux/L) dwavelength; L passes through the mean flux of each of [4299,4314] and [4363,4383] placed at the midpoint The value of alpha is -3.2 angstroms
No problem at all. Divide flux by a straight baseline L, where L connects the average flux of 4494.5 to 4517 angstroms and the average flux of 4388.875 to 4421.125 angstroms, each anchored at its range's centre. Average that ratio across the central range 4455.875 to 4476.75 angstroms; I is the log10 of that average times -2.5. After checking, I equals 0.03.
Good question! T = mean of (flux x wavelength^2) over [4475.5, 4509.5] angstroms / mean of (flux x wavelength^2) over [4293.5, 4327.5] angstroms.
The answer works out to 1.42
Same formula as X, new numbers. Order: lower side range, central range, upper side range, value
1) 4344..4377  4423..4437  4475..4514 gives -0.2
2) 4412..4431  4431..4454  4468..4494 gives 0.2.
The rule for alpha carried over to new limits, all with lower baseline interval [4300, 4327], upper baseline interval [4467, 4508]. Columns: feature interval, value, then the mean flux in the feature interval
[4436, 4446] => -0.58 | 52.5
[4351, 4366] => -1.74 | 49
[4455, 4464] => 0.31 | 49.2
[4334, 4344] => 0.43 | 40.7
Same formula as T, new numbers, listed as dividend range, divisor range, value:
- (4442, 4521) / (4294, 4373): 1.26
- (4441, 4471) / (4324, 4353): 1.18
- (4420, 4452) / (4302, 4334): 1.27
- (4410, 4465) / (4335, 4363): 1.18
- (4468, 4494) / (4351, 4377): 1.13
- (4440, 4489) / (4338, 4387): 1.15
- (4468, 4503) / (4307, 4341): 1.28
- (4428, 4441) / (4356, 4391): 1.10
